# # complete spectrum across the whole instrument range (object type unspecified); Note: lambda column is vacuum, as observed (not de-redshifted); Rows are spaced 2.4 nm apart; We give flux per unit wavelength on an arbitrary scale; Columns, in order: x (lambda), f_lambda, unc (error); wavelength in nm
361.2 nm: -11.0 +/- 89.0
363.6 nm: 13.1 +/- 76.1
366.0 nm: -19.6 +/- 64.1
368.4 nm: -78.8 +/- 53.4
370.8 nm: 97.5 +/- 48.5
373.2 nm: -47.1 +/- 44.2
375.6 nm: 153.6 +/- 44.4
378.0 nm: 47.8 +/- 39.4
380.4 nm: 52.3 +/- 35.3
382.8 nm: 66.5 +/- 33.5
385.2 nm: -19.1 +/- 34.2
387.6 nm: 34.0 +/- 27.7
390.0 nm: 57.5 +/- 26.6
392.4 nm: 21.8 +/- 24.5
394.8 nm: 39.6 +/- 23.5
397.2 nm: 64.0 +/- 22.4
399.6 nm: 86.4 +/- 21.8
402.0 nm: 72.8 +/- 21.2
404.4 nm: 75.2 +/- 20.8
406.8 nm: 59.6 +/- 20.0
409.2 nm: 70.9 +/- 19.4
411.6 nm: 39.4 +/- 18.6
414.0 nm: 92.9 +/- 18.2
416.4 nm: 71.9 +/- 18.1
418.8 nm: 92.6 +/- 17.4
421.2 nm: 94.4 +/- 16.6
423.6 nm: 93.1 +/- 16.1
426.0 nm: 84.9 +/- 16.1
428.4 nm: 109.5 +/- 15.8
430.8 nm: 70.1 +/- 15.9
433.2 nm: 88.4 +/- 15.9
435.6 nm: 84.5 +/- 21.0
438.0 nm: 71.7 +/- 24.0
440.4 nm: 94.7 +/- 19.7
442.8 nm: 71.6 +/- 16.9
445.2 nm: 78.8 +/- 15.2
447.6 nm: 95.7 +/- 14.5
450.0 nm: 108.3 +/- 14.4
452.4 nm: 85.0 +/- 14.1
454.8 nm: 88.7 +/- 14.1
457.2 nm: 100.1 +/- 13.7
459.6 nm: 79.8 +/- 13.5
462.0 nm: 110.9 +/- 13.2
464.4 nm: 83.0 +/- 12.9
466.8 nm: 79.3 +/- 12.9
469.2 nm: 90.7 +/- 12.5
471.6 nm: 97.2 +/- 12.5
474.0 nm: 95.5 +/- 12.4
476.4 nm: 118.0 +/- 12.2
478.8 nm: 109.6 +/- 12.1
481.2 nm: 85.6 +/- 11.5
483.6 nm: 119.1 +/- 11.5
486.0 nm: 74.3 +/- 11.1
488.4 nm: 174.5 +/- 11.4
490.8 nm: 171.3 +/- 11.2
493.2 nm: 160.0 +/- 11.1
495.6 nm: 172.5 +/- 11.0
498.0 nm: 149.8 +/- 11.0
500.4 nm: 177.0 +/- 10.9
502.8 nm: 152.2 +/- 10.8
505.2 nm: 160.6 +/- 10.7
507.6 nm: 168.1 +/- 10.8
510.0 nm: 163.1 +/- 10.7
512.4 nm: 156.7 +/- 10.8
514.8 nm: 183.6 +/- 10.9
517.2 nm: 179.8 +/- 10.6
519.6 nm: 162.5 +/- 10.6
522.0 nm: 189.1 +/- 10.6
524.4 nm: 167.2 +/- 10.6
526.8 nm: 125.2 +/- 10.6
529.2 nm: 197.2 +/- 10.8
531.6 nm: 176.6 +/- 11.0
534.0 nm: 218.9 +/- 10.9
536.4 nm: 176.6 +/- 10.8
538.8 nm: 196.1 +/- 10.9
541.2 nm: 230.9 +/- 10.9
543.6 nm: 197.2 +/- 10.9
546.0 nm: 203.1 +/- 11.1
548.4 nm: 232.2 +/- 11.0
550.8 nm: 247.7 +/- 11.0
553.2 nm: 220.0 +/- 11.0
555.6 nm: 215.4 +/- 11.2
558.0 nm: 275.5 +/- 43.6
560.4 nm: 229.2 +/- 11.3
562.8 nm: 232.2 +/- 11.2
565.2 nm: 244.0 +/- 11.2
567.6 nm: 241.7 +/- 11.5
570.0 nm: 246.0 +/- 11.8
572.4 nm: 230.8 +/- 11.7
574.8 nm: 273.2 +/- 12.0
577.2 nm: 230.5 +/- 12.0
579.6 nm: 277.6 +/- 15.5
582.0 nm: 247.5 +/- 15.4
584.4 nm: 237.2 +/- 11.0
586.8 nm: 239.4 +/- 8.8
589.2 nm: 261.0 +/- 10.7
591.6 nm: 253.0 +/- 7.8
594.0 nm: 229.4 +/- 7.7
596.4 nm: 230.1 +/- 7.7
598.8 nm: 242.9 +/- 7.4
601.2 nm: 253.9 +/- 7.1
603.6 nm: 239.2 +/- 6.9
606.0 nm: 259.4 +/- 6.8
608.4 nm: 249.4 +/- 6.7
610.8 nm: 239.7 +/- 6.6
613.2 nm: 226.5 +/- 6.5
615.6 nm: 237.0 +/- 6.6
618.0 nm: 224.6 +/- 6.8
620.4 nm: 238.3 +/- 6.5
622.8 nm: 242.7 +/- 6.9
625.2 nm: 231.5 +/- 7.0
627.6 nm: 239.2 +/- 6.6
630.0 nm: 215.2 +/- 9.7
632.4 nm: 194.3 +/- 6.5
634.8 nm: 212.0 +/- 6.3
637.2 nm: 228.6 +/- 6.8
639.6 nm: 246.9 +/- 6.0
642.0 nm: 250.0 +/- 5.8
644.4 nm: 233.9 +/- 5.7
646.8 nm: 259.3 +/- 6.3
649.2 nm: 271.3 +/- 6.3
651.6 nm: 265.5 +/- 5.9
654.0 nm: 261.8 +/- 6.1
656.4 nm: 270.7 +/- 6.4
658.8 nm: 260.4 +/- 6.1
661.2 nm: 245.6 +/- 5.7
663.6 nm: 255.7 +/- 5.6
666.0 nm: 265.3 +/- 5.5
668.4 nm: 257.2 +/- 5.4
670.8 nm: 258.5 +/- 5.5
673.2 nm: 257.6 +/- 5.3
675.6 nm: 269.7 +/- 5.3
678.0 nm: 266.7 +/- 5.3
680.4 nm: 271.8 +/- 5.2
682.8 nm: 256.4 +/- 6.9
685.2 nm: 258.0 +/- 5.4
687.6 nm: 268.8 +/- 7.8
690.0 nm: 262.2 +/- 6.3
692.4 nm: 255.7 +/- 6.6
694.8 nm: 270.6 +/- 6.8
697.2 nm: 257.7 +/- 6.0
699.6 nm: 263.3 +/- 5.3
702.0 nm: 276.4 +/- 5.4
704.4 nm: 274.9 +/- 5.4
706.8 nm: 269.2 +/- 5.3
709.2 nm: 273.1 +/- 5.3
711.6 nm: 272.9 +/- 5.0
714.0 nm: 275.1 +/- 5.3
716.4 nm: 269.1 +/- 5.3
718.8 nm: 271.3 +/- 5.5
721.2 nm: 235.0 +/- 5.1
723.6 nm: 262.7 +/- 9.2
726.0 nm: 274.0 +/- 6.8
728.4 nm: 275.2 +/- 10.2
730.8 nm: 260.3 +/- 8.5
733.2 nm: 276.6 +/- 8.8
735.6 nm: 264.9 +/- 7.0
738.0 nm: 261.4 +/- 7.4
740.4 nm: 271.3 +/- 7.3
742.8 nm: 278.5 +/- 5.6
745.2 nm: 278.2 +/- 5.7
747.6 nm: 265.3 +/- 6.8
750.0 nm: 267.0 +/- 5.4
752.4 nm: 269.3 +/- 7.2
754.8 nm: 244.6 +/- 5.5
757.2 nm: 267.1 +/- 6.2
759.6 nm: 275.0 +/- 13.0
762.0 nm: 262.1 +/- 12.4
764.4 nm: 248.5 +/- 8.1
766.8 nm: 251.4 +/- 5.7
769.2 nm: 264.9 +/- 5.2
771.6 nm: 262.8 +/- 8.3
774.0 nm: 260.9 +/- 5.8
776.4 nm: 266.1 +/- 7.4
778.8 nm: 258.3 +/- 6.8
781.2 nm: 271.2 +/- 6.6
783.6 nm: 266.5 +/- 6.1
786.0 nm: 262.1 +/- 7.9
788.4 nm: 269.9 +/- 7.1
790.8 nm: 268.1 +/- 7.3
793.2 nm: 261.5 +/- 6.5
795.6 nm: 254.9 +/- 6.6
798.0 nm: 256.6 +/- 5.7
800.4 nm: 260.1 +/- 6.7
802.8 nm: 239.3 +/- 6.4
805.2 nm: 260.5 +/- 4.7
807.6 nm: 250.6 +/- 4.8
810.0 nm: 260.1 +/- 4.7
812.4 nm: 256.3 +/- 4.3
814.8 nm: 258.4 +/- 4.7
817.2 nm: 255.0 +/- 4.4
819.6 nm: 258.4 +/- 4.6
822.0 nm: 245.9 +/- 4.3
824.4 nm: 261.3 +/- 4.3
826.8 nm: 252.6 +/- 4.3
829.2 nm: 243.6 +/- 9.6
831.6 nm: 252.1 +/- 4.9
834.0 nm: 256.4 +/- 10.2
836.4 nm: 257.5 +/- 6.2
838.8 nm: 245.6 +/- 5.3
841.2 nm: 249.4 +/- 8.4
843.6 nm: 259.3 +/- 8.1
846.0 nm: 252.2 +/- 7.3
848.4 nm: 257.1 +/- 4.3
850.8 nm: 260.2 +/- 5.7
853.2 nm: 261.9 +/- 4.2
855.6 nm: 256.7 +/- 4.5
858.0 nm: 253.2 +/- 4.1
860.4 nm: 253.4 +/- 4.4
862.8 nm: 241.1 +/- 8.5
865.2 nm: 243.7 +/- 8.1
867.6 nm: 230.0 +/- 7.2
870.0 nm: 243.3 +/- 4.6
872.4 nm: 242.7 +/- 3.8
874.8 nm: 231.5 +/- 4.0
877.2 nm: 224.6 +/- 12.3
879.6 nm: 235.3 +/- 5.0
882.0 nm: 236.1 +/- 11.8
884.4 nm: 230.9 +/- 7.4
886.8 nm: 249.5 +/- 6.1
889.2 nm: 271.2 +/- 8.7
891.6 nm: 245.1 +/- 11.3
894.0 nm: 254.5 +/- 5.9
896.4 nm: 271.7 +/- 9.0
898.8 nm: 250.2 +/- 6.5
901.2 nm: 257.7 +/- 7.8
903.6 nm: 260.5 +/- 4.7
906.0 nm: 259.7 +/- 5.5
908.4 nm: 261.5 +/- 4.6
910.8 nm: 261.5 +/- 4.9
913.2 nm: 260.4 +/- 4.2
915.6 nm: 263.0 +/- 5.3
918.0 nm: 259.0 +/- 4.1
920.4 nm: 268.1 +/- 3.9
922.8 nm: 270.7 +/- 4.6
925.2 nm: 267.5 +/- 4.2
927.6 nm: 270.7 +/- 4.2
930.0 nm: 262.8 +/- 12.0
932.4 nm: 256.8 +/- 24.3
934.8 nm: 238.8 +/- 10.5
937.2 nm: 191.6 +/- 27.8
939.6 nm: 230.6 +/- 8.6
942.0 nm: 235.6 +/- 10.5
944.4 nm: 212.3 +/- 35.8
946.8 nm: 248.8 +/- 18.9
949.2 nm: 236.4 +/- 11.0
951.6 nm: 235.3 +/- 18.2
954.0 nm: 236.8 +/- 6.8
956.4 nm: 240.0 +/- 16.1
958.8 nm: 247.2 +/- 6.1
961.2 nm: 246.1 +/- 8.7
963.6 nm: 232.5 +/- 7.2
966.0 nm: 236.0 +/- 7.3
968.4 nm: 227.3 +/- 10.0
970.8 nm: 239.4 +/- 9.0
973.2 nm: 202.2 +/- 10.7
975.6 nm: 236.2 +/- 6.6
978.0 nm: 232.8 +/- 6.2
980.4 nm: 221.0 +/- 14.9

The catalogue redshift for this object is 0.224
